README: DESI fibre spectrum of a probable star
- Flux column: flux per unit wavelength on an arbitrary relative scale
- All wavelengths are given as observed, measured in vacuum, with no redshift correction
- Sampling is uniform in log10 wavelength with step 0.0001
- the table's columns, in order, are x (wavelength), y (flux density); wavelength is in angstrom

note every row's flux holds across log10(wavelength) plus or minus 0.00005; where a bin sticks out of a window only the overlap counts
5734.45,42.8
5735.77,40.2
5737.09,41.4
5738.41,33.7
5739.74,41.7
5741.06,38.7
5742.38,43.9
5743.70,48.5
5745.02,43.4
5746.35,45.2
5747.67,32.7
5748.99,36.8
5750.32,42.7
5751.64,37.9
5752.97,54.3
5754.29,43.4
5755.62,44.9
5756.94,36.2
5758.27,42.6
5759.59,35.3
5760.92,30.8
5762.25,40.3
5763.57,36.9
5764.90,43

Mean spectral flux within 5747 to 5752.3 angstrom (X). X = 37.6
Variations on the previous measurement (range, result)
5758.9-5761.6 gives 33.2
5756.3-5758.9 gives 39.3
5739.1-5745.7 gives 43.3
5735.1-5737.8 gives 40.7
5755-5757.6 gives 40.6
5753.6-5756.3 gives 44.3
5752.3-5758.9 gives 44.3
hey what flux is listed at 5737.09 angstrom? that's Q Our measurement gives 41.4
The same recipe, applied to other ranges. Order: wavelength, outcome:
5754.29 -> 43.4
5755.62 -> 44.9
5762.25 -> 40.3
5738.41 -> 33.7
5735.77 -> 40.2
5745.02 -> 43.4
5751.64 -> 37.9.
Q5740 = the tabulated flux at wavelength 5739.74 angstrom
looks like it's 41.7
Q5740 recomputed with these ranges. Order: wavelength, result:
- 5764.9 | 43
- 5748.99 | 36.8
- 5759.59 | 35.3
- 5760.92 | 30.8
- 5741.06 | 38.7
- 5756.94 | 36.2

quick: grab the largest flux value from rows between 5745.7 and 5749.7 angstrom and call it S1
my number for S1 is 45.2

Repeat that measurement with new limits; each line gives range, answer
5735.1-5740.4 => 41.7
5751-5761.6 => 54.3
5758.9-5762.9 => 40.3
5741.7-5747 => 48.5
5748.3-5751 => 42.7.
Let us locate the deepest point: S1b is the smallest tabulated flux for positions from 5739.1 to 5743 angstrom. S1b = 38.7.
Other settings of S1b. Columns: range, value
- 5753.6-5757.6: 36.2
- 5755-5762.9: 30.8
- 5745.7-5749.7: 32.7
